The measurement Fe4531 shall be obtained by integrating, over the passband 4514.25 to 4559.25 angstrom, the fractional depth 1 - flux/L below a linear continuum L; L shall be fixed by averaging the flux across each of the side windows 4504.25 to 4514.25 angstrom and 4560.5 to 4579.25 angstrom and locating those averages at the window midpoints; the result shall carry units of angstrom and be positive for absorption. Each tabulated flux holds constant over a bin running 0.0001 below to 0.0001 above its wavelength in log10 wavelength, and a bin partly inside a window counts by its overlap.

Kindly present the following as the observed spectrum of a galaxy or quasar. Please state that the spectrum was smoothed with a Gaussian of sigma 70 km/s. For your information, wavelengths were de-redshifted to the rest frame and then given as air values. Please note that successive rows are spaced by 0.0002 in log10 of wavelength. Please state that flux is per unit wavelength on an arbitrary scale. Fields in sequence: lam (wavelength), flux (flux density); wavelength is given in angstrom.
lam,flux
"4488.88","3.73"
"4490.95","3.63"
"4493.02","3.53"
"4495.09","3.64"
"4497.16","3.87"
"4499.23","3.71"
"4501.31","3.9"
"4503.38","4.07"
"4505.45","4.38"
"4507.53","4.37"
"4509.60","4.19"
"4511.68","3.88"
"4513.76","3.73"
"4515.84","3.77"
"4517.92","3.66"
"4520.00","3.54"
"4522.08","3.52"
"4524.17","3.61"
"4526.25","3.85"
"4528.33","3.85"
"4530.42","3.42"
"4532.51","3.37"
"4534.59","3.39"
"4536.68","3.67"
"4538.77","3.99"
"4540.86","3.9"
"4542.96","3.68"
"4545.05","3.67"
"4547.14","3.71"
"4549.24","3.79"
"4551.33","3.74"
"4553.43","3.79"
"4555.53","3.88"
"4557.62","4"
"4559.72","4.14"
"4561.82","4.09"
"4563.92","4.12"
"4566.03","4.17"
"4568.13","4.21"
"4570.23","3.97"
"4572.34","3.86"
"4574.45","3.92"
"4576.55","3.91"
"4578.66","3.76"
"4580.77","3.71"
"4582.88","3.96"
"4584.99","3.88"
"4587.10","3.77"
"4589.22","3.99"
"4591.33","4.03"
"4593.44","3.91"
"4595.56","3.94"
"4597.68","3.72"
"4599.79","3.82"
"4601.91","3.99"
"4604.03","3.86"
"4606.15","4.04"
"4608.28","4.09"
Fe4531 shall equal 4.02 angstrom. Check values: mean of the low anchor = 4.13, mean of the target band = 3.71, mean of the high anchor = 4.01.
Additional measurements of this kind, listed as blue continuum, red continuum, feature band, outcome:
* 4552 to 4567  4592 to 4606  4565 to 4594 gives 0.2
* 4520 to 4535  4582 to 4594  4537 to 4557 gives -0.6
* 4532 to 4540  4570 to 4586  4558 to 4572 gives -1.1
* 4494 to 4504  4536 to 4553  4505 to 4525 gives -0.2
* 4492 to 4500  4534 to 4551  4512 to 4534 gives 0.5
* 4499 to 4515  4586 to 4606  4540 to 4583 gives 0.6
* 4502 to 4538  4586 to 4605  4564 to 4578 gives -0.5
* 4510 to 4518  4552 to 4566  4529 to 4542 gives 0.9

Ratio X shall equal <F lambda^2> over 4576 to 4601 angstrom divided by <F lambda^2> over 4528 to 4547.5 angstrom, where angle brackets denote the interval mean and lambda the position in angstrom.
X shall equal 1.08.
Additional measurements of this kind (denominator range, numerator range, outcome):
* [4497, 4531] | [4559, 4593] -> 1.06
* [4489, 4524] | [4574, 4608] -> 1.06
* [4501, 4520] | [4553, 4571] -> 1.04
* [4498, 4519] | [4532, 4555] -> 0.95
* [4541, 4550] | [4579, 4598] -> 1.06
